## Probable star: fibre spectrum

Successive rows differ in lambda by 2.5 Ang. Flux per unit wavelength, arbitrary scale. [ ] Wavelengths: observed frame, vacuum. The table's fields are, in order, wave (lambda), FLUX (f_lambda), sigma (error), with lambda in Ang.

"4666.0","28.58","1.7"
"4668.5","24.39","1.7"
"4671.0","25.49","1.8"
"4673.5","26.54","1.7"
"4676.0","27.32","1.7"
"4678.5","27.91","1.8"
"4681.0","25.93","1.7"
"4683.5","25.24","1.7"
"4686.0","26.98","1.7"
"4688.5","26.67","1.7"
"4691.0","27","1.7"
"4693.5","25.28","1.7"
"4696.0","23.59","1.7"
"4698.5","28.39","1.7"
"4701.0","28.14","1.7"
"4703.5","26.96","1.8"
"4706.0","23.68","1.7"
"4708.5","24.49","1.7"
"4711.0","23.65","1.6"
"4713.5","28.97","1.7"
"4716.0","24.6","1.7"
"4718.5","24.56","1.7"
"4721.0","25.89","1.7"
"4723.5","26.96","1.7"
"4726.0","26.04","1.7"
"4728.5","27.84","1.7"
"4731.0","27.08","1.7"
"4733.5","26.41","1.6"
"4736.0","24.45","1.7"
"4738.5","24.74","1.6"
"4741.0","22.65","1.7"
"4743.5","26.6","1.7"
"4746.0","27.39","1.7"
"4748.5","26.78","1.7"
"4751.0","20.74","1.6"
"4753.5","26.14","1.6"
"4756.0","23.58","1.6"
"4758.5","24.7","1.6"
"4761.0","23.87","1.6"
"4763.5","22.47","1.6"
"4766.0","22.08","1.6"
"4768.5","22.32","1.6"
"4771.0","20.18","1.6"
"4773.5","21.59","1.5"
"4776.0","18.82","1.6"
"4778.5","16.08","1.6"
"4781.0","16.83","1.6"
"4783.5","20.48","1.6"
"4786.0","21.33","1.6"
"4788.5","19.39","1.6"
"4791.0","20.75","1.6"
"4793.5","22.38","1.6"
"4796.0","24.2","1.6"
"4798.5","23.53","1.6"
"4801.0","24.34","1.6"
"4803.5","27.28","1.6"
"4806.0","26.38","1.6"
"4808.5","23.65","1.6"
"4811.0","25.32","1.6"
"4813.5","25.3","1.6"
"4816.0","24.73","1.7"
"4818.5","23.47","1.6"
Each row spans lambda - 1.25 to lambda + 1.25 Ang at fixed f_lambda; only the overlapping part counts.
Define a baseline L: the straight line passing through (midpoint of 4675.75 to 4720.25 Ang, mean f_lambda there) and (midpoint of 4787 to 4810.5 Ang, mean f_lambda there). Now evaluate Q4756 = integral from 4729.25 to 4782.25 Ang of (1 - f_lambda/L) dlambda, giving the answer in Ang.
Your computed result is 3.2 Ang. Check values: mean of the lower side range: 26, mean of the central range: 23.2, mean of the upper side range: 23.6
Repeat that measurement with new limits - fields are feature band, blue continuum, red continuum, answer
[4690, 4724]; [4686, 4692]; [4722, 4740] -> 0.93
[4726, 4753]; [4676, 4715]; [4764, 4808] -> -1.67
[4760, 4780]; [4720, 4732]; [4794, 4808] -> 3.78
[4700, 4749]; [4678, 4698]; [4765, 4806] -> -3.05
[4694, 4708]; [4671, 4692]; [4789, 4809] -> 0.08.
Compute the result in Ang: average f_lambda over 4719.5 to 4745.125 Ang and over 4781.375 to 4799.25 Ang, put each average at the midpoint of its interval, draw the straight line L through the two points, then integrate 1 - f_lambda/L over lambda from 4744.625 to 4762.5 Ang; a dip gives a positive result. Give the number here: -0.3 Ang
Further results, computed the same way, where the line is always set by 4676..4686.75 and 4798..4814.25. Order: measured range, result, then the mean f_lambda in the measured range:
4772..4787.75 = 3.9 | 19.2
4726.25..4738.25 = -0.1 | 26.3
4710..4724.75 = 0.2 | 25.8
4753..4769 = 1.3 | 23.5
